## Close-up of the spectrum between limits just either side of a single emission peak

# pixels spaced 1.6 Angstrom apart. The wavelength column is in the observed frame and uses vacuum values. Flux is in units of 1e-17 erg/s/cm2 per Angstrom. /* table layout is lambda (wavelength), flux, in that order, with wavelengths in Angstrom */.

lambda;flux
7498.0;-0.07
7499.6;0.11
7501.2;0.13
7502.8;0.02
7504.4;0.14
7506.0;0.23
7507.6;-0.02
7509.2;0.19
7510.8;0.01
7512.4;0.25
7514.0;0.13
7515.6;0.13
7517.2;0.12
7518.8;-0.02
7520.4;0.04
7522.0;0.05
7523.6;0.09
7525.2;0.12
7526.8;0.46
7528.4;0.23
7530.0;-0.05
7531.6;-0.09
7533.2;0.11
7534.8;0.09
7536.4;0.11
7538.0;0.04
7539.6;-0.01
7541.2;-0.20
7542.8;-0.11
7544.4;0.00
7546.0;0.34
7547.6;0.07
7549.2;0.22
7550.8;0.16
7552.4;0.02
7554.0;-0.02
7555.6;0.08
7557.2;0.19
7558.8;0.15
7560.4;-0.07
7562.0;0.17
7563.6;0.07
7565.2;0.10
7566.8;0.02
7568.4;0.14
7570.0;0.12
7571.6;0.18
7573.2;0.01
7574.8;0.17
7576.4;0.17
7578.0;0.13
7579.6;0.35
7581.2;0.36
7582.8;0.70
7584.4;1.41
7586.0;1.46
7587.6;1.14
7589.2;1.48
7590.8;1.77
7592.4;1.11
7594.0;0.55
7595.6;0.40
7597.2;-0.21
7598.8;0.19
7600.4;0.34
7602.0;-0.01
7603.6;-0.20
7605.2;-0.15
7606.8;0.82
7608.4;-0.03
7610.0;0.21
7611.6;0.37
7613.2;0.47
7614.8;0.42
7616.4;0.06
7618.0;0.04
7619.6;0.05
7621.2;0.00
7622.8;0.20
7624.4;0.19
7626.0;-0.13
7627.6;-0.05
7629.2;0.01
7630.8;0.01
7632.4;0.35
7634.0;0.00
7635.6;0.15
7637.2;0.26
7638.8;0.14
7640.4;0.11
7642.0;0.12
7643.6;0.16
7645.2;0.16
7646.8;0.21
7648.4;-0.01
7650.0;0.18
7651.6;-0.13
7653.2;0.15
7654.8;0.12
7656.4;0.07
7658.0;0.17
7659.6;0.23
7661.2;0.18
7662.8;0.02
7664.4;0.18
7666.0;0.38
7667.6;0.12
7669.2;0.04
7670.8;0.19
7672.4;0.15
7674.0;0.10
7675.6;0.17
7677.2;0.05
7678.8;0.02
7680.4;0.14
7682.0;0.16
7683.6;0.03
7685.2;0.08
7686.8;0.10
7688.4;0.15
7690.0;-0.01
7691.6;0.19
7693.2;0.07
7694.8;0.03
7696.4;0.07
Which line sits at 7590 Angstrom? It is [O II]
